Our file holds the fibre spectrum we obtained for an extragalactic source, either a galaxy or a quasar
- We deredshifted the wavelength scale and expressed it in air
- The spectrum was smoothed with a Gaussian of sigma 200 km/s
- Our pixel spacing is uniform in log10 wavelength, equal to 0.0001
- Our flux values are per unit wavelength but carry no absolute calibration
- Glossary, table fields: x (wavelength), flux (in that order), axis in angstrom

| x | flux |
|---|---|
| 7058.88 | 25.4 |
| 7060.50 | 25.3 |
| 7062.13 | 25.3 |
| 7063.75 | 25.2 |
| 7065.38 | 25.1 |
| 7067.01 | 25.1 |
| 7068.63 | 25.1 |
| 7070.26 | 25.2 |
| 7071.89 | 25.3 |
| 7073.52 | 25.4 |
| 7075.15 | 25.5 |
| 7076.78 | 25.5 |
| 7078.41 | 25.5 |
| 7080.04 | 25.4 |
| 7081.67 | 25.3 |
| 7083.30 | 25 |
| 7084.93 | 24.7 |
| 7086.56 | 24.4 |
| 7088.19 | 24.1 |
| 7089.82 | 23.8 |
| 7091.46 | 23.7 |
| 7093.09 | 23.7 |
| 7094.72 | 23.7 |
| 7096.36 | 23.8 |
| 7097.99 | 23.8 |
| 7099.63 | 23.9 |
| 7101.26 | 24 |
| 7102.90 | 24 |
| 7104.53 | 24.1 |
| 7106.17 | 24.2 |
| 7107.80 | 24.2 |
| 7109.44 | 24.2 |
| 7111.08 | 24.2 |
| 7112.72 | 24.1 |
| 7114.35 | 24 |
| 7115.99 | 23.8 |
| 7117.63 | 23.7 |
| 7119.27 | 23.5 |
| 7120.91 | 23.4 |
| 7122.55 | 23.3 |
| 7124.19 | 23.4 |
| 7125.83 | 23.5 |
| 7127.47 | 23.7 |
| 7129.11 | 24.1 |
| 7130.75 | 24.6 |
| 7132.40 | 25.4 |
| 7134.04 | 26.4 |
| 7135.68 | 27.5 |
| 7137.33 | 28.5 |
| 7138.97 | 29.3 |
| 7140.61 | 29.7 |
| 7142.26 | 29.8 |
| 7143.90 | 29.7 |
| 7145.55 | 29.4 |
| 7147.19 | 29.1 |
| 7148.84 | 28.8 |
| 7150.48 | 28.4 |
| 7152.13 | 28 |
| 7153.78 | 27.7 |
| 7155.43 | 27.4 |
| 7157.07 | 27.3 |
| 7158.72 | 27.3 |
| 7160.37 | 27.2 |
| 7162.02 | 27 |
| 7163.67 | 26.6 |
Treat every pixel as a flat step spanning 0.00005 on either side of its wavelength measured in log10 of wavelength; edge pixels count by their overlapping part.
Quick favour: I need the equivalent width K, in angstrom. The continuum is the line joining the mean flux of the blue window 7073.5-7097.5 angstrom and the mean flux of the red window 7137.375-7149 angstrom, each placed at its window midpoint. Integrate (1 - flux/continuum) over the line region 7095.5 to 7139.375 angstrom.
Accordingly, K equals 4.4 angstrom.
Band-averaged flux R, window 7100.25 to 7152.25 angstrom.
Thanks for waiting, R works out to 25.7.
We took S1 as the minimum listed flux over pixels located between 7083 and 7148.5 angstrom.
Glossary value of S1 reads 23.3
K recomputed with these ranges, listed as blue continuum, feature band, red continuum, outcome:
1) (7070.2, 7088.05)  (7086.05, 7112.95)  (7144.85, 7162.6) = 2.0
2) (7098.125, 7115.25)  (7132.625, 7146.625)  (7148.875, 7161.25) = -1.1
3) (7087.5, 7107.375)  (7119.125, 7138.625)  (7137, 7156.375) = 1.5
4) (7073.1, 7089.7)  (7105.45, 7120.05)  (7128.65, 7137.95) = 1.0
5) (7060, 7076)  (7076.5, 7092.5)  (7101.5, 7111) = 0.0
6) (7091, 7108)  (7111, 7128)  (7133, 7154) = 1.6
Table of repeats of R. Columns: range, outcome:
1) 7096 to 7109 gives 24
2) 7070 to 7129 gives 24.2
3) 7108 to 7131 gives 23.8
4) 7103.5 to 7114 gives 24.2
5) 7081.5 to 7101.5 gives 24.1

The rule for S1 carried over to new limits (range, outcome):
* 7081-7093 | 23.7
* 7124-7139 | 23.4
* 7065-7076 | 25.1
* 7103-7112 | 24.1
